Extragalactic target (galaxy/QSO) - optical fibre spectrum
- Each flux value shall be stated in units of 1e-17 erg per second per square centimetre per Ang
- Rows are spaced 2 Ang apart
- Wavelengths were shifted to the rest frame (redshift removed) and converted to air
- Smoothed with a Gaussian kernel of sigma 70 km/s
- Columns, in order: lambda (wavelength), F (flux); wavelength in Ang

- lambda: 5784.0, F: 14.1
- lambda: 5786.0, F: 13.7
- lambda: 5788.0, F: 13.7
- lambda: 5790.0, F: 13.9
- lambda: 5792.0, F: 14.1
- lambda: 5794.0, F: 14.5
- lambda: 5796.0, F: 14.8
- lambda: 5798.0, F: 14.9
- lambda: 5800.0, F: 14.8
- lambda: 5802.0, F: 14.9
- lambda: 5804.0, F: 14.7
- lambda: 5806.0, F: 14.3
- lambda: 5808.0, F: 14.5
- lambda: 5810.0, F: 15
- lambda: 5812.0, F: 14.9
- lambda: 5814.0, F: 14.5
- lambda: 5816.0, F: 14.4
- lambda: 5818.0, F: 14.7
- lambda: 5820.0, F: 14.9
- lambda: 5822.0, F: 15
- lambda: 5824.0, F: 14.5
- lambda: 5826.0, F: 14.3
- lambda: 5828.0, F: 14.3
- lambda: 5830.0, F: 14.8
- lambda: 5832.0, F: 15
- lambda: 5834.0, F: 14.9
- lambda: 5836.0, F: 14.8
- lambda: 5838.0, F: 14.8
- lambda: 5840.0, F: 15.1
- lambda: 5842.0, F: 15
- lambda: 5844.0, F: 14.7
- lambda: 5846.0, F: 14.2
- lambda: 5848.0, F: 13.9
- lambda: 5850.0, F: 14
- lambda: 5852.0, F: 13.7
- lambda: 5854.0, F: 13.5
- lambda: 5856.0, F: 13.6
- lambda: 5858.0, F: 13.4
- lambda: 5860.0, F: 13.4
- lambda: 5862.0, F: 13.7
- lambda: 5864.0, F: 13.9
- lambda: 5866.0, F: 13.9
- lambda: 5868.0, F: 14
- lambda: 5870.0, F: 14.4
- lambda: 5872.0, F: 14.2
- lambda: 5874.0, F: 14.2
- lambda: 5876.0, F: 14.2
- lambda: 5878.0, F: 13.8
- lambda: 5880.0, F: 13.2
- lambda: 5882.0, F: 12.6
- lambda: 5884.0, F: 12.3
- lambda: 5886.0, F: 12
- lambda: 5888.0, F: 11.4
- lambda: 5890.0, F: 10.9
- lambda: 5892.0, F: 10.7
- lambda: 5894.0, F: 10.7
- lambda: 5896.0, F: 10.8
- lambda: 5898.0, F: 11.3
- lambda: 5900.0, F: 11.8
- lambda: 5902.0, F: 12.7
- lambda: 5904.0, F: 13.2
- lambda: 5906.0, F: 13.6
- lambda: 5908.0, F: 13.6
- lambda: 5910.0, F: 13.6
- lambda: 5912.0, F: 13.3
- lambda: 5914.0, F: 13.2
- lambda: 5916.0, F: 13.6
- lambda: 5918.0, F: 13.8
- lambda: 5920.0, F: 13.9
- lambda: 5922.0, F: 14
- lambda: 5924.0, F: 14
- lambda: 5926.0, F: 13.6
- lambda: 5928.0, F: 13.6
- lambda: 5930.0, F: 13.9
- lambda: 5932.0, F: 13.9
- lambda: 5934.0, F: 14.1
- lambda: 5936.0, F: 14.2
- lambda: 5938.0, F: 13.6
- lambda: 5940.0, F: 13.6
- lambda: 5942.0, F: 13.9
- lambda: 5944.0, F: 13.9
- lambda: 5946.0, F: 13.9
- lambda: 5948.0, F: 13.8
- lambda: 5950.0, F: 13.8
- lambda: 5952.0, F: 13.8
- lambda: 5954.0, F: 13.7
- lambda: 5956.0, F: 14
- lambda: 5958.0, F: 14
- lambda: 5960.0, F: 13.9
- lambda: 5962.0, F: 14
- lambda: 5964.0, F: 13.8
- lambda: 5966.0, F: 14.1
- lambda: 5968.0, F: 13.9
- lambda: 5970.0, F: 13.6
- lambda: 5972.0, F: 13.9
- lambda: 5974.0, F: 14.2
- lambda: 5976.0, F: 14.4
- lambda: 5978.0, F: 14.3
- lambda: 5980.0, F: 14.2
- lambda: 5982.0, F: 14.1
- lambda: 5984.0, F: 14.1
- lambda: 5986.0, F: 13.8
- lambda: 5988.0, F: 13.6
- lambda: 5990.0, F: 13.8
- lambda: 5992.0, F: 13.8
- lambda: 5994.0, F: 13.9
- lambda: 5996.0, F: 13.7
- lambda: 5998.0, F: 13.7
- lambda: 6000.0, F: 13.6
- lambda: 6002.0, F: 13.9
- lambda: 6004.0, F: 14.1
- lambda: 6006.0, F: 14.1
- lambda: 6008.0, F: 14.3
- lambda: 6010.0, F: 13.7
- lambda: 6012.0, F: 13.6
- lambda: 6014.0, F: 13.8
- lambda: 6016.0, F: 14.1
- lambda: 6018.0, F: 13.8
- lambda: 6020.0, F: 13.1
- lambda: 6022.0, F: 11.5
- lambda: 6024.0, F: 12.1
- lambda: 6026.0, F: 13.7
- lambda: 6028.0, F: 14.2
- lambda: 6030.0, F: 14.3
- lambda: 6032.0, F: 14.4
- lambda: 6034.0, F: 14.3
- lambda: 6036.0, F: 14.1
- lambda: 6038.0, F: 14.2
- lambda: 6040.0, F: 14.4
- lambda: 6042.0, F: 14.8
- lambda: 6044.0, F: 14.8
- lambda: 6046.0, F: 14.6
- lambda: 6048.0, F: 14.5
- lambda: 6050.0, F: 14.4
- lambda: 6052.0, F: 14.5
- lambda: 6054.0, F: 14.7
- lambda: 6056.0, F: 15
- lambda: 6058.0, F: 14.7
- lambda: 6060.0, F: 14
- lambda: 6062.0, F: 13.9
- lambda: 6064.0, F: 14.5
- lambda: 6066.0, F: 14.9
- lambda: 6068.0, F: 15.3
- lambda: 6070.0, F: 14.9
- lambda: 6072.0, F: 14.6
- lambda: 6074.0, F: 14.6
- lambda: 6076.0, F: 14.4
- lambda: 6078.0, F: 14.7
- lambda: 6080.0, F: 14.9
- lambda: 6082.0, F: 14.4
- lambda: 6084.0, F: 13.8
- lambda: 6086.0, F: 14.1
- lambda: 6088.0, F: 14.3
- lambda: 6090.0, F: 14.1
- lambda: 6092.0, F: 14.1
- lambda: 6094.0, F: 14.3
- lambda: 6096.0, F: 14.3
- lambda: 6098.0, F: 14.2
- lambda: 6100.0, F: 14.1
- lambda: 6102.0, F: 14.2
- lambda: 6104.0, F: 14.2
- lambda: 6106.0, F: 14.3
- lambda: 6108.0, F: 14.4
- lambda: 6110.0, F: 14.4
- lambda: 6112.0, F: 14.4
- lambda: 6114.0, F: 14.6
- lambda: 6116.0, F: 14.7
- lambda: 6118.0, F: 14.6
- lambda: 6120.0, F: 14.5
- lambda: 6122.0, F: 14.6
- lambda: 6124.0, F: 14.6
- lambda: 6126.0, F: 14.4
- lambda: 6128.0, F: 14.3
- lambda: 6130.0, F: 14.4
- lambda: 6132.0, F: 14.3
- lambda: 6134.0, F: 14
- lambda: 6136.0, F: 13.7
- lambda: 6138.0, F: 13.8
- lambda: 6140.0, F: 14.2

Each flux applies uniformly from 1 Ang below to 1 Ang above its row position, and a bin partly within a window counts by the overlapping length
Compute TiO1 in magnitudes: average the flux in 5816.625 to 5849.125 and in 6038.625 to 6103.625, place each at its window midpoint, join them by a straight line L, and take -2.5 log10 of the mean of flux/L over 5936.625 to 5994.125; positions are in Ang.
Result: 0.049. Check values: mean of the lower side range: 14.7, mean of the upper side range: 14.5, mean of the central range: 13.9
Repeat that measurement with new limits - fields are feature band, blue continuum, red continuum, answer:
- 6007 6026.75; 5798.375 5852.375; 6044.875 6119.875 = 0.088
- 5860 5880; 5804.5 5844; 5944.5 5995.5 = 0.039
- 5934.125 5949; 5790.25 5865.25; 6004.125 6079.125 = 0.035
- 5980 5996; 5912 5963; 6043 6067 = 0.019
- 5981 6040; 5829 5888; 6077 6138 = 0.030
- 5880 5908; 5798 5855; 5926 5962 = 0.184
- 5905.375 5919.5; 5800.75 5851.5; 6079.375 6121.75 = 0.077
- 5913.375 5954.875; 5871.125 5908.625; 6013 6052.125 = -0.071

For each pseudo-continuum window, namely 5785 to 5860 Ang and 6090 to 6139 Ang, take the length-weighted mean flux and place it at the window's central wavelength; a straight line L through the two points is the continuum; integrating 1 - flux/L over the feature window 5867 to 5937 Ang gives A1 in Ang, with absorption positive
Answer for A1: 6.4 Ang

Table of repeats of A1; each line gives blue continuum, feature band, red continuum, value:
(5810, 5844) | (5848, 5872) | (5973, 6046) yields 1.3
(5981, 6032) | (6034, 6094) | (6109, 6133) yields -1.6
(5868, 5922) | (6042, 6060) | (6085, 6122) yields -0.9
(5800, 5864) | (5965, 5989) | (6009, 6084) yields 0.5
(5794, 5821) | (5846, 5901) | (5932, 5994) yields 5.4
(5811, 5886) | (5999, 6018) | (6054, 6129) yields 0.6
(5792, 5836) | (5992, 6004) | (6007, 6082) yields 0.4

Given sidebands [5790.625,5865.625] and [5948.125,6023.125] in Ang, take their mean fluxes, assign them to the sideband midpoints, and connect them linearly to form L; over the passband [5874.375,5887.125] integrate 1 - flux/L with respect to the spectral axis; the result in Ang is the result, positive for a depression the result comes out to 1.1 Ang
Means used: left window 14.4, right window 13.8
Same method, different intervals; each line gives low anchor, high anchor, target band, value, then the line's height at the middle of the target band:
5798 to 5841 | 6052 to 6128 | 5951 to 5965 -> 0.7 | 14.6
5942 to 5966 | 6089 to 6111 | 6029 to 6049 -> -0.5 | 14.1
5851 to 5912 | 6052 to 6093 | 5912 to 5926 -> -0.5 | 13.3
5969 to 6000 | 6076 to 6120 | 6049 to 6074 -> -0.7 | 14.2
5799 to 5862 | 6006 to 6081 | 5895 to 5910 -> 2.0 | 14.4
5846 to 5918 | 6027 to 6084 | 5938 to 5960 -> -0.3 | 13.6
